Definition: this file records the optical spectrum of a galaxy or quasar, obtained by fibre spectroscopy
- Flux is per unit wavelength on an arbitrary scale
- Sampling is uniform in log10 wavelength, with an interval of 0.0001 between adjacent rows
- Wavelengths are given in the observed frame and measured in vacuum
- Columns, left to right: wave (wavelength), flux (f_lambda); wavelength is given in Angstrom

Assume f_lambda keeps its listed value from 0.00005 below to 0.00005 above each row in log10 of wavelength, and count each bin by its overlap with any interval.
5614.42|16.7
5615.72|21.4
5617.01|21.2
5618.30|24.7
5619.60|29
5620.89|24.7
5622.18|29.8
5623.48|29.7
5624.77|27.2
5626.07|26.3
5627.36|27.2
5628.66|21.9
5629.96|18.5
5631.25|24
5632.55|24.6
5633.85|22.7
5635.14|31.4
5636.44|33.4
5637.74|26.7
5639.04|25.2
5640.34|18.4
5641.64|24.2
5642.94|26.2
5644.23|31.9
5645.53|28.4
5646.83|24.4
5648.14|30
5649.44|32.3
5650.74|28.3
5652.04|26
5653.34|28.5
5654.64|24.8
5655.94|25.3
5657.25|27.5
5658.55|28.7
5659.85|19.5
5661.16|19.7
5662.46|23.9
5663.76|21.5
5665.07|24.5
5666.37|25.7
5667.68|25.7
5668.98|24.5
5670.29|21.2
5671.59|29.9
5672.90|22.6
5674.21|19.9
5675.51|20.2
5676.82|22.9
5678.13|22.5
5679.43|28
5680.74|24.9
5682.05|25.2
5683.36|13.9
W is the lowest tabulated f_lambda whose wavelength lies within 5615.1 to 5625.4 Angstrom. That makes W 21.2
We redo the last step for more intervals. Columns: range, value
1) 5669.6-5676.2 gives 19.9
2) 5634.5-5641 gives 18.4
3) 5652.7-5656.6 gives 24.8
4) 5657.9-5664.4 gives 19.5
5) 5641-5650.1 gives 24.2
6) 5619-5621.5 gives 24.7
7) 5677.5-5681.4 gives 22.5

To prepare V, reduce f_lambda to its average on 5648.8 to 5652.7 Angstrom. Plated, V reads 28.9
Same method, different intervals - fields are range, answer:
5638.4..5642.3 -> 22.6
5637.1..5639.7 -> 25.9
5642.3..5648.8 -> 28.2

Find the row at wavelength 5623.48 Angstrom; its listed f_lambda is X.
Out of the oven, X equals 29.7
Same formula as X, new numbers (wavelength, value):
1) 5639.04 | 25.2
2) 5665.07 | 24.5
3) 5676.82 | 22.9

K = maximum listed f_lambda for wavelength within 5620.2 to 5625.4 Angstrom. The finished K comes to 29.8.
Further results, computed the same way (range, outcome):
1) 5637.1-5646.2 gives 31.9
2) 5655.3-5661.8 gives 28.7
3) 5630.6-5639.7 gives 33.4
